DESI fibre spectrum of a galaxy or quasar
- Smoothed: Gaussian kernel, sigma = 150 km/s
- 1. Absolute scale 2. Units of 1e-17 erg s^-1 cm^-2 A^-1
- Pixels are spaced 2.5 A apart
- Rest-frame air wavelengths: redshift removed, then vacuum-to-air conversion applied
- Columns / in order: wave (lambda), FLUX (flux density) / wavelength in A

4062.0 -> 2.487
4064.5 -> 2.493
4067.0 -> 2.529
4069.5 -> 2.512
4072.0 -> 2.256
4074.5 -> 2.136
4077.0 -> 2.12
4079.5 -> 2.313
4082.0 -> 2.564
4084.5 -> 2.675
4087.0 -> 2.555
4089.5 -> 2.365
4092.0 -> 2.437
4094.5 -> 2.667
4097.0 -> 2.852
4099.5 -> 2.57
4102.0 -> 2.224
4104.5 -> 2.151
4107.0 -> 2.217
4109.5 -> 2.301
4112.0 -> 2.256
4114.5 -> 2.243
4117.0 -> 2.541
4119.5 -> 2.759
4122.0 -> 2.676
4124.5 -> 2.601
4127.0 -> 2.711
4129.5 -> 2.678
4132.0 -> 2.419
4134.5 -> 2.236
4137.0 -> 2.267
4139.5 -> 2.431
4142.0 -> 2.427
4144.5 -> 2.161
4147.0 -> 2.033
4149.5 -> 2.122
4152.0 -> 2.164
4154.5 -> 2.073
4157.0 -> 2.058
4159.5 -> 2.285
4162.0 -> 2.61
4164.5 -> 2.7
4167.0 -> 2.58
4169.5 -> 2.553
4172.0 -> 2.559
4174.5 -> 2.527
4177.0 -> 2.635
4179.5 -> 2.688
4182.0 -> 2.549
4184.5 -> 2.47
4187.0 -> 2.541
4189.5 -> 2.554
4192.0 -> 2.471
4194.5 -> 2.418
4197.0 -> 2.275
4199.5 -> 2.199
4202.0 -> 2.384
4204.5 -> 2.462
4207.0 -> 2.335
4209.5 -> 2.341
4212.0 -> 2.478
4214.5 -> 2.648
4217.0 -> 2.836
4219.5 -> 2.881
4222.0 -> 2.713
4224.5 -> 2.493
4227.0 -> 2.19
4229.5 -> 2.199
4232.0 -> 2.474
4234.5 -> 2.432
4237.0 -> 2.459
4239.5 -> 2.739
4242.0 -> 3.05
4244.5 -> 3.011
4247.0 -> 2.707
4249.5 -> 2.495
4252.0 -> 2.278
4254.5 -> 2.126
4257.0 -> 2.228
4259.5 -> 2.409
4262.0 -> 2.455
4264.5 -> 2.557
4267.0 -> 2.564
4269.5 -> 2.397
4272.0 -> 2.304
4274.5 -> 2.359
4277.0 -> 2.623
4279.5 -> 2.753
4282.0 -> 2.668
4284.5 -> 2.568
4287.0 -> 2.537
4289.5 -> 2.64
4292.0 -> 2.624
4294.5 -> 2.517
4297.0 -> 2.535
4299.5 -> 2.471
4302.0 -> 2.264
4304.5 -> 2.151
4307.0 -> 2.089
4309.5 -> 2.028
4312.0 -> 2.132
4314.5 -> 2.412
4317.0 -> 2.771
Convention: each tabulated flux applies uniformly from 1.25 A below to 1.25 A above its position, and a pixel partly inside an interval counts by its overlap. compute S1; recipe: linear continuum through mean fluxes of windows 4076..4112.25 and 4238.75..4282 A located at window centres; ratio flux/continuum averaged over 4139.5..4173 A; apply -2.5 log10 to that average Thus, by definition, 0.06 mag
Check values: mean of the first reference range 2.42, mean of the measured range 2.33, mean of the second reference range 2.53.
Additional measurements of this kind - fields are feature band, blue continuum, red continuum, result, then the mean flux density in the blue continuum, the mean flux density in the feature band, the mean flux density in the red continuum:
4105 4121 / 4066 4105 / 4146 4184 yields 0.022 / 2.44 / 2.38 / 2.41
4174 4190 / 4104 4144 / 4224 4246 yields -0.029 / 2.43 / 2.57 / 2.56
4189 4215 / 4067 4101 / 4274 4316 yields 0.020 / 2.46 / 2.4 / 2.44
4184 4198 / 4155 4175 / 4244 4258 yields 0.002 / 2.47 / 2.46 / 2.45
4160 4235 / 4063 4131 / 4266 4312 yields -0.024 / 2.46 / 2.51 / 2.44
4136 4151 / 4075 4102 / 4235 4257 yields 0.129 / 2.49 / 2.24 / 2.58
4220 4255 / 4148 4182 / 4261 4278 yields -0.039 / 2.43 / 2.54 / 2.46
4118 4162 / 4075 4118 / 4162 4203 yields 0.041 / 2.41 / 2.37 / 2.51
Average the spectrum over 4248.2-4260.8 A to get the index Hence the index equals 2.31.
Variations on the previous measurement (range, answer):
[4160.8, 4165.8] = 2.65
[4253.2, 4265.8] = 2.36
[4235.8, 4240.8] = 2.6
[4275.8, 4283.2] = 2.68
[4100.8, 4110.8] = 2.22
